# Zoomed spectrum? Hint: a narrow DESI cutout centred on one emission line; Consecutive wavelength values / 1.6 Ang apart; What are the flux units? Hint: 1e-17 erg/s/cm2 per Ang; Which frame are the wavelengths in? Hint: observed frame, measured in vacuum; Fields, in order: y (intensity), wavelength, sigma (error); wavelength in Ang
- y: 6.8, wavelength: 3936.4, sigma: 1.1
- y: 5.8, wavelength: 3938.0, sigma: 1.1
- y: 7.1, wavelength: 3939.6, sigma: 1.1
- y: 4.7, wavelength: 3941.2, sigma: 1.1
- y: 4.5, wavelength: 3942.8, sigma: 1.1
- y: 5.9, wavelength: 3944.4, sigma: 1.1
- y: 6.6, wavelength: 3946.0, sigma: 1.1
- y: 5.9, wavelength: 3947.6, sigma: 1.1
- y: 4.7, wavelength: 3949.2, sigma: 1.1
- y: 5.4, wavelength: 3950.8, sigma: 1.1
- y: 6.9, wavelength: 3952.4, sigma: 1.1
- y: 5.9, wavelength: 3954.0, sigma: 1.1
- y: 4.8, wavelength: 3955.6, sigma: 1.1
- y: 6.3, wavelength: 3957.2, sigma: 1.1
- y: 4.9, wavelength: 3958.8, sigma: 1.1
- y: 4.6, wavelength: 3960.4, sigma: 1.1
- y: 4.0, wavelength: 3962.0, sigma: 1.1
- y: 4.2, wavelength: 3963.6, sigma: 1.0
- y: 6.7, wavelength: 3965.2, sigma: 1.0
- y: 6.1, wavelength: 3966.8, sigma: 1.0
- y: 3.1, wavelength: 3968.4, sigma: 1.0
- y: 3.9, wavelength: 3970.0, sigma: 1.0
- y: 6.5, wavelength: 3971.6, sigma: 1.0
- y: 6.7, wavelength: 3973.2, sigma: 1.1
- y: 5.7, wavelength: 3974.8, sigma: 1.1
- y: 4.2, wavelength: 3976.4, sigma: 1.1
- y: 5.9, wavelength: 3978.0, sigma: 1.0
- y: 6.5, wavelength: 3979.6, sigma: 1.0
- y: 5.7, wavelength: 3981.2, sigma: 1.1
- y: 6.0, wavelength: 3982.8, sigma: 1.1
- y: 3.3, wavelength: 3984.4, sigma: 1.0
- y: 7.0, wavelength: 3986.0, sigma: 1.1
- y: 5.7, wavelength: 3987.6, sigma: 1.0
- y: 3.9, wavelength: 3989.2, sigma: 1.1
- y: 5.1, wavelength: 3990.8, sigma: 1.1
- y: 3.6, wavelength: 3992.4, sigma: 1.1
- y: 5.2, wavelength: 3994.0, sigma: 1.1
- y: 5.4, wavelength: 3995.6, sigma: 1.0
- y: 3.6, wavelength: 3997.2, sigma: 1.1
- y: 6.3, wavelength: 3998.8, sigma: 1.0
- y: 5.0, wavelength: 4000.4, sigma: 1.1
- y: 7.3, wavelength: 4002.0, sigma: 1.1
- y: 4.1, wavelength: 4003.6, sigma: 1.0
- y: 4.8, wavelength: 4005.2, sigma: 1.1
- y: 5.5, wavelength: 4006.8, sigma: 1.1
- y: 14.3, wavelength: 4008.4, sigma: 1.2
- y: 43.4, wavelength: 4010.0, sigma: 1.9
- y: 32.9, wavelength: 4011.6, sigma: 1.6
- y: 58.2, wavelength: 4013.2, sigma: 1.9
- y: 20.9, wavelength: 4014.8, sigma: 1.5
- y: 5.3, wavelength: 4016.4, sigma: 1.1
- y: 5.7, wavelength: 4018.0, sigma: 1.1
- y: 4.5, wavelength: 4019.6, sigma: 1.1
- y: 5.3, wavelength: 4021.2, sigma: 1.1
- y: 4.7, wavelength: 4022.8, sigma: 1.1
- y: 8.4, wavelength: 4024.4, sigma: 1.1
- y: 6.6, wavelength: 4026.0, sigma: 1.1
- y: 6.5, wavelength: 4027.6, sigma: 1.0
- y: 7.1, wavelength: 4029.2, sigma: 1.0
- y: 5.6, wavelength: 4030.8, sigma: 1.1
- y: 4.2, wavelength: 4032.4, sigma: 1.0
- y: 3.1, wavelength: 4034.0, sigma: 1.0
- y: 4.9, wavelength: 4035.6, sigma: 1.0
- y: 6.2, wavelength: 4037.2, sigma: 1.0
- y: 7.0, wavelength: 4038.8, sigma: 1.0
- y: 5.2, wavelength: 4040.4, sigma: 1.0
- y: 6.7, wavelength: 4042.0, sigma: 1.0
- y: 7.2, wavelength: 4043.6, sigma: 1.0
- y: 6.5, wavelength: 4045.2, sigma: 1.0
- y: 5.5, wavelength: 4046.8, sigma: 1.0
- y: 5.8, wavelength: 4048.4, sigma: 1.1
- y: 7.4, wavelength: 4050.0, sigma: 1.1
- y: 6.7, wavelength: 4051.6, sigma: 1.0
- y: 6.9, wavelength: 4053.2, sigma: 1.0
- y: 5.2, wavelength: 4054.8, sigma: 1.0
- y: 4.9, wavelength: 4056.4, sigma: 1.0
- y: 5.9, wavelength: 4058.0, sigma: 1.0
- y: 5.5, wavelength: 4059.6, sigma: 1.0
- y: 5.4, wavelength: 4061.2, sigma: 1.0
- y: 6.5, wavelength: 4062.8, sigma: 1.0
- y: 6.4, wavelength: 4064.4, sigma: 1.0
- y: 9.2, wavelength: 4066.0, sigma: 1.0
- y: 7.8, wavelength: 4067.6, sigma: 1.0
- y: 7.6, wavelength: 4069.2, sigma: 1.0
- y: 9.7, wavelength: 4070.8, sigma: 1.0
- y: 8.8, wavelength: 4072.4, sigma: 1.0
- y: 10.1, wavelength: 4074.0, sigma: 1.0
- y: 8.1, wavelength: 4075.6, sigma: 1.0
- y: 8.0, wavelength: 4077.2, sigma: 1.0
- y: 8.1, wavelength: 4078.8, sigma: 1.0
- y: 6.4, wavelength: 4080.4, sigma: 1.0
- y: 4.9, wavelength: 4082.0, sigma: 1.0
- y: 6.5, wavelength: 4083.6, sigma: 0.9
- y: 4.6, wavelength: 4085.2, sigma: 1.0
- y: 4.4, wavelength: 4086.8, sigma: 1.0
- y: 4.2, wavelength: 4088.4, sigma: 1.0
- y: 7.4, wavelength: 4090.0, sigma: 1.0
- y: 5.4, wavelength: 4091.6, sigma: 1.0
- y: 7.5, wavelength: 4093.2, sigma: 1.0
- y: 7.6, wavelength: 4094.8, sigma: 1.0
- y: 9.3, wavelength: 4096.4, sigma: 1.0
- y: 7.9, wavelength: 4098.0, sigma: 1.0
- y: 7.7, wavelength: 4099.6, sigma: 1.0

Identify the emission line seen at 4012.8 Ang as [O II]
